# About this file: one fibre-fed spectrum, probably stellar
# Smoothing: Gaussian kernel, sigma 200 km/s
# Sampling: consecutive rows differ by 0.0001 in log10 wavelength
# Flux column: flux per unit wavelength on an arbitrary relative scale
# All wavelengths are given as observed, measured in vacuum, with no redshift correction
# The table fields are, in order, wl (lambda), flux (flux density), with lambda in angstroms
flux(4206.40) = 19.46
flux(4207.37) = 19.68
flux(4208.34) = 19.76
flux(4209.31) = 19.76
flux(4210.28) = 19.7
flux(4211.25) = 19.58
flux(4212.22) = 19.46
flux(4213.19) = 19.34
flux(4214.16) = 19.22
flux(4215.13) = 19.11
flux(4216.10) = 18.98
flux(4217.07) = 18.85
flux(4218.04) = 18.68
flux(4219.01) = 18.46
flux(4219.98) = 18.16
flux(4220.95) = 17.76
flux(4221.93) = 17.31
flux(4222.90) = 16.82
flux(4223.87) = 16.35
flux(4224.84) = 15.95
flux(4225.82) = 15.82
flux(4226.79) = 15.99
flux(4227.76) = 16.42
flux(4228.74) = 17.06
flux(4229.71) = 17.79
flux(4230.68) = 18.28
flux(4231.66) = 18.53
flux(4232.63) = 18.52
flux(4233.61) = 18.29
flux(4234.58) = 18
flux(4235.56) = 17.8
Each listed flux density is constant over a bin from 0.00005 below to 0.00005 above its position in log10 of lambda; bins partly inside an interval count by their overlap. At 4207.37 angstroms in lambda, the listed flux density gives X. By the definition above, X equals 19.68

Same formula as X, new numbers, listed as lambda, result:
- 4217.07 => 18.85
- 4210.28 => 19.7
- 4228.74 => 17.06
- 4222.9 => 16.82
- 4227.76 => 16.42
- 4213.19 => 19.34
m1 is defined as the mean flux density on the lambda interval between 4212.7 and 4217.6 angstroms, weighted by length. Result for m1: 19.1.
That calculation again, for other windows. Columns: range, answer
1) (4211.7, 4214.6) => 19.3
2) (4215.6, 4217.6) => 18.9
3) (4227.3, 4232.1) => 17.6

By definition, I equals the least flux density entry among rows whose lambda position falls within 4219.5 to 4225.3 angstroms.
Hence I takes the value 15.95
